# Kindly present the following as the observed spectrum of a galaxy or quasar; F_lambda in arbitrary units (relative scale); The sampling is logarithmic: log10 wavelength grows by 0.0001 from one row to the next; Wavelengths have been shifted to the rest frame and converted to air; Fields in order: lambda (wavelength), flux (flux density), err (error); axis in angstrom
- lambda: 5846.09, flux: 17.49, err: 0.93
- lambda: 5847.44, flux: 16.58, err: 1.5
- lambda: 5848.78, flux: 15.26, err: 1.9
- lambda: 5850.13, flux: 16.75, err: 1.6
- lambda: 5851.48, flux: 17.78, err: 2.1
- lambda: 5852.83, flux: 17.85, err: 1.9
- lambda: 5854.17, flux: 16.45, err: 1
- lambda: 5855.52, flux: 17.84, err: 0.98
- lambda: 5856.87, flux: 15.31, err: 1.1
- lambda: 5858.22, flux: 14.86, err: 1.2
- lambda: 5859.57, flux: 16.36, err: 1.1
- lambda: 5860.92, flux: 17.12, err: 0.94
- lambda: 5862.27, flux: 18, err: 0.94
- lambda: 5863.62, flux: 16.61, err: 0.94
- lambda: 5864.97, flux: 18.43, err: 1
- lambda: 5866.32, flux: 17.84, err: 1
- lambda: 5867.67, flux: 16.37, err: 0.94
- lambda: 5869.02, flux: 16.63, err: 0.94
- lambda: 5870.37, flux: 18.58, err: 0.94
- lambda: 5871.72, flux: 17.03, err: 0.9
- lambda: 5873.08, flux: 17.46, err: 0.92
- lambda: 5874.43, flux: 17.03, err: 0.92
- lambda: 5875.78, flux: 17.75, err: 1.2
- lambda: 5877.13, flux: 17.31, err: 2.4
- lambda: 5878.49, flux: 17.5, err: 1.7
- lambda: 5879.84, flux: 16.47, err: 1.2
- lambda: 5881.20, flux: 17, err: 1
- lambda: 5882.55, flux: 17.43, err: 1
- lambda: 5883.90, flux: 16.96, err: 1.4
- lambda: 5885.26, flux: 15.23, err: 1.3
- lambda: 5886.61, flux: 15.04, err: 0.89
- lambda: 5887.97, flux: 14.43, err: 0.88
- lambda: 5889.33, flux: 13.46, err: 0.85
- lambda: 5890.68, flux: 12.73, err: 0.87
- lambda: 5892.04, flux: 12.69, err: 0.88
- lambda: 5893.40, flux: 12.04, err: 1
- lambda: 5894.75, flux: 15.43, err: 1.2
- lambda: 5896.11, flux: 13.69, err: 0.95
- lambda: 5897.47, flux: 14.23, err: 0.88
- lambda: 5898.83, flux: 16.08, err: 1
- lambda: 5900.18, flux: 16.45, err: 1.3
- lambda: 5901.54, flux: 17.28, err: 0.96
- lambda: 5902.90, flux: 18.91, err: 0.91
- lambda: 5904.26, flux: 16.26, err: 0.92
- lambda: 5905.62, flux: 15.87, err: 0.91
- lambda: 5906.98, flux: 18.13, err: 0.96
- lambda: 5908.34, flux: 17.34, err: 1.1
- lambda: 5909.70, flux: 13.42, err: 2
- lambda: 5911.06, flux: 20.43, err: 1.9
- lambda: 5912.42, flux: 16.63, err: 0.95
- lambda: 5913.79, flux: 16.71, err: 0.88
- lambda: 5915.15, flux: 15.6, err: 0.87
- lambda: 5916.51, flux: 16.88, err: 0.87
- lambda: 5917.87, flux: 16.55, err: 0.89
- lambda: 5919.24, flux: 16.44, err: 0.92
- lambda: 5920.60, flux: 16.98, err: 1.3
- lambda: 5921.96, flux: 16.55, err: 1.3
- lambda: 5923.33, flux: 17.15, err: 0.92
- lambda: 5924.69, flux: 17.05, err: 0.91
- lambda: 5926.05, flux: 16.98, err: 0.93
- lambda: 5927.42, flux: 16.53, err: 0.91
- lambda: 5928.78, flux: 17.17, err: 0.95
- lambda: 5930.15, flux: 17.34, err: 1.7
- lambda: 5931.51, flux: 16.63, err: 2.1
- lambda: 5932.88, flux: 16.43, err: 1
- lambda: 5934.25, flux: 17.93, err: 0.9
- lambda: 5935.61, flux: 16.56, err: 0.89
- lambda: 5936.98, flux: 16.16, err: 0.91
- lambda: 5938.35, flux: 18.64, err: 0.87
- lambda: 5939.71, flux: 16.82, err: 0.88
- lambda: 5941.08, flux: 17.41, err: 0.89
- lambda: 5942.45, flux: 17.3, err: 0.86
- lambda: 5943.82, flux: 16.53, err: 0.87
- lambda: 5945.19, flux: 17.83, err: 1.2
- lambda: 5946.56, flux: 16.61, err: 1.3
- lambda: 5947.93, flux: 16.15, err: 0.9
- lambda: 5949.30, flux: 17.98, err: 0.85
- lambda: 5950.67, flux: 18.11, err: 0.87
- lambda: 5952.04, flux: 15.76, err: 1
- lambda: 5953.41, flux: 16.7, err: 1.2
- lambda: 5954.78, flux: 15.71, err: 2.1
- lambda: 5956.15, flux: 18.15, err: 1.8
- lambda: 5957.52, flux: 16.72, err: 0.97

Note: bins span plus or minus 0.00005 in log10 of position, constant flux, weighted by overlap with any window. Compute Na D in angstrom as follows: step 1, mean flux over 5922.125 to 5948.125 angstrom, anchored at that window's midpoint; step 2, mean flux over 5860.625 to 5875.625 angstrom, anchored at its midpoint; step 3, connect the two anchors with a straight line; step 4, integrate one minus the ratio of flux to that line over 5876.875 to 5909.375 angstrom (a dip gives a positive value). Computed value 2.9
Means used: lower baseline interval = 17.4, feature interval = 15.7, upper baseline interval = 17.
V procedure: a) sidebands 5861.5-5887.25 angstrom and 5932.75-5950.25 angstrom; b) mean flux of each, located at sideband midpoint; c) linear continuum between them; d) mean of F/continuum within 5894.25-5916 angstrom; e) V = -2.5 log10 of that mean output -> 0.05 mag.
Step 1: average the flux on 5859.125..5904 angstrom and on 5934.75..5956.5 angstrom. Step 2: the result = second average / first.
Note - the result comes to 1.05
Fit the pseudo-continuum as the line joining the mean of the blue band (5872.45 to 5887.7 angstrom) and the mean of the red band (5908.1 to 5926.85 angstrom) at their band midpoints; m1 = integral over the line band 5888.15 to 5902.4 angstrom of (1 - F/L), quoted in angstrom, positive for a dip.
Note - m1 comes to 1.95 angstrom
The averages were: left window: 16.8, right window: 16.7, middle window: 14.5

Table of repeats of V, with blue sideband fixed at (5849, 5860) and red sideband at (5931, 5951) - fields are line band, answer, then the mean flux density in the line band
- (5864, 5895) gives 0.040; 16.1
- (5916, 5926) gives 0.012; 16.8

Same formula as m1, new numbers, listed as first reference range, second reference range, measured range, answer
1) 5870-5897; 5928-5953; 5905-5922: -0.3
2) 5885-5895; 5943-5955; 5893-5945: -4.6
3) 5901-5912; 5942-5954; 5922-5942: 0.0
